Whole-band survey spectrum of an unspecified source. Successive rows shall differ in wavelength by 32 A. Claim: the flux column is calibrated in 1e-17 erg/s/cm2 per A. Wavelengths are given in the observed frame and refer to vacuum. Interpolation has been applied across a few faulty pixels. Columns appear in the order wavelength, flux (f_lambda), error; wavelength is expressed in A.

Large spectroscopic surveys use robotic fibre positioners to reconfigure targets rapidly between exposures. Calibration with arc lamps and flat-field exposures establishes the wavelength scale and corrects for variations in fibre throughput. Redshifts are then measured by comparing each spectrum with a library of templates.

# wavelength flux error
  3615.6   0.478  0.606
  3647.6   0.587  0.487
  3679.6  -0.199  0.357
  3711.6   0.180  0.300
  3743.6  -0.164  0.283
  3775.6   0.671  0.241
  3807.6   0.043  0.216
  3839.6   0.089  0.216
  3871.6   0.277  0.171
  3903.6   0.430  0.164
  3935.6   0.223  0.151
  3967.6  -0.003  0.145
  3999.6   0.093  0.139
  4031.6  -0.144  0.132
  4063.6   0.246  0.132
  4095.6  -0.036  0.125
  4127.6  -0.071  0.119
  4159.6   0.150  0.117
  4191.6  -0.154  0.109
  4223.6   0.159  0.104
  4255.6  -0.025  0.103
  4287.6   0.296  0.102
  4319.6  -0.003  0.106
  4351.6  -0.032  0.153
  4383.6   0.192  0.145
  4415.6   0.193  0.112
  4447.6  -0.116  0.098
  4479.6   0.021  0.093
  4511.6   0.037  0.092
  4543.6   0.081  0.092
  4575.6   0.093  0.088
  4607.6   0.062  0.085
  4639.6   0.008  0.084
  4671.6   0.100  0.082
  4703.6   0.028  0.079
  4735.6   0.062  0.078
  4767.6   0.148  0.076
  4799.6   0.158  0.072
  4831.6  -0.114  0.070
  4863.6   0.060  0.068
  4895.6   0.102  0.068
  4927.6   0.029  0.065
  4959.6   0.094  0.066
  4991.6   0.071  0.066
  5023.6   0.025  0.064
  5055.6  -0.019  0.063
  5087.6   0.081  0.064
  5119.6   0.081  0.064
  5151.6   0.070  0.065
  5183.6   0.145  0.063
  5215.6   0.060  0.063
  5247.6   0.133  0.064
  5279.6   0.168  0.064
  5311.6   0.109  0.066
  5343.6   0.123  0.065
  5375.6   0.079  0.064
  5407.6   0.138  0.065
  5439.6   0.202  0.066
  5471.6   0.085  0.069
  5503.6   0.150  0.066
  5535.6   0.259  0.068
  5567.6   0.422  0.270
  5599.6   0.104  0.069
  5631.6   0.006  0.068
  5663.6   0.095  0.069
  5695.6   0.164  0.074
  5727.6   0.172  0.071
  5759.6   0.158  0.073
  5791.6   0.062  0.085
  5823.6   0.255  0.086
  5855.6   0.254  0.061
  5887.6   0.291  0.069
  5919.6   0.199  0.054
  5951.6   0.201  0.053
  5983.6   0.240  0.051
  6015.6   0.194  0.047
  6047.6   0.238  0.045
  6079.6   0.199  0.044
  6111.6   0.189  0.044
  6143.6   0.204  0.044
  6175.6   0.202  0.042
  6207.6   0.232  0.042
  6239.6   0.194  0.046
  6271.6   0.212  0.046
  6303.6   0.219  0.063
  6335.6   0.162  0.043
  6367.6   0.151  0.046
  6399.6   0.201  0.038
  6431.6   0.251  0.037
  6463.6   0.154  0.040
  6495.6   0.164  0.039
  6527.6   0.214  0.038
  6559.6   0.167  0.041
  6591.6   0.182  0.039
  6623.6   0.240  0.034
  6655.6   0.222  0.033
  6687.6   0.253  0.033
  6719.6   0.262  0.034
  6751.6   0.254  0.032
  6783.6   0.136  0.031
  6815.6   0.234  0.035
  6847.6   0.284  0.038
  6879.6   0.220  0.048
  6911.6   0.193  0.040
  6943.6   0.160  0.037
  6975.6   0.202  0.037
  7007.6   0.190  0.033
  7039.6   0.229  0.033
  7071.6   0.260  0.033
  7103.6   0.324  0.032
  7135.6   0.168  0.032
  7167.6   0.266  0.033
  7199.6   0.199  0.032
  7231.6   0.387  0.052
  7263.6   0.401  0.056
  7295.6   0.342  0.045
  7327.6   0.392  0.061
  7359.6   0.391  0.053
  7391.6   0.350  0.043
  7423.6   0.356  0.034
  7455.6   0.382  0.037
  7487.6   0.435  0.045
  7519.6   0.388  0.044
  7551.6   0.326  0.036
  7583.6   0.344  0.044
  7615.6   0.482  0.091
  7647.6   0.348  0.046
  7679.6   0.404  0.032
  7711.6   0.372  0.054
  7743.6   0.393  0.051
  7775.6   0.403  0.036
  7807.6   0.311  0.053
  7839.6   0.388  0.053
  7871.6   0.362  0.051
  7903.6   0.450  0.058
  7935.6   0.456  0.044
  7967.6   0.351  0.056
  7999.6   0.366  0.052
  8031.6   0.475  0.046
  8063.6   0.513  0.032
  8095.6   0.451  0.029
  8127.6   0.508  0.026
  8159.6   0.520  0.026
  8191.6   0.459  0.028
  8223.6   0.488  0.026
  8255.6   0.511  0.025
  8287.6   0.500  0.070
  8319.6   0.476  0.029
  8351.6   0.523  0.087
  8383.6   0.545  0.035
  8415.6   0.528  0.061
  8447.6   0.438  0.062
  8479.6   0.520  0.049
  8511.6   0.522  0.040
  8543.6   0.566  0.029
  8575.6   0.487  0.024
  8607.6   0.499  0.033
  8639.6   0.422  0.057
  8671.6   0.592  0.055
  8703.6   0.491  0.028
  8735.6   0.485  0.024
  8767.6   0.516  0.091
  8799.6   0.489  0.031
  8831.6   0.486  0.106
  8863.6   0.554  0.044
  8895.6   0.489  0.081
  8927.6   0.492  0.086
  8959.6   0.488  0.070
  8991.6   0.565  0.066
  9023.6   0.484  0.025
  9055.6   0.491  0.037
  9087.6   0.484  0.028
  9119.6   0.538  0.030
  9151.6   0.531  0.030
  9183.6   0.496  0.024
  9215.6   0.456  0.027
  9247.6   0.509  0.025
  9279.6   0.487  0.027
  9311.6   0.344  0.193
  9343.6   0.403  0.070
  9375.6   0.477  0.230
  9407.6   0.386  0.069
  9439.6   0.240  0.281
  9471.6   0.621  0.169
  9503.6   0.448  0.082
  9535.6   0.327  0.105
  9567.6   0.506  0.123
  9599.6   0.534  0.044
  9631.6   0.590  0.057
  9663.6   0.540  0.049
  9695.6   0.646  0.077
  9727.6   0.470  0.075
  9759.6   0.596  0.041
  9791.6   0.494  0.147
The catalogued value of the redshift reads 0.81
